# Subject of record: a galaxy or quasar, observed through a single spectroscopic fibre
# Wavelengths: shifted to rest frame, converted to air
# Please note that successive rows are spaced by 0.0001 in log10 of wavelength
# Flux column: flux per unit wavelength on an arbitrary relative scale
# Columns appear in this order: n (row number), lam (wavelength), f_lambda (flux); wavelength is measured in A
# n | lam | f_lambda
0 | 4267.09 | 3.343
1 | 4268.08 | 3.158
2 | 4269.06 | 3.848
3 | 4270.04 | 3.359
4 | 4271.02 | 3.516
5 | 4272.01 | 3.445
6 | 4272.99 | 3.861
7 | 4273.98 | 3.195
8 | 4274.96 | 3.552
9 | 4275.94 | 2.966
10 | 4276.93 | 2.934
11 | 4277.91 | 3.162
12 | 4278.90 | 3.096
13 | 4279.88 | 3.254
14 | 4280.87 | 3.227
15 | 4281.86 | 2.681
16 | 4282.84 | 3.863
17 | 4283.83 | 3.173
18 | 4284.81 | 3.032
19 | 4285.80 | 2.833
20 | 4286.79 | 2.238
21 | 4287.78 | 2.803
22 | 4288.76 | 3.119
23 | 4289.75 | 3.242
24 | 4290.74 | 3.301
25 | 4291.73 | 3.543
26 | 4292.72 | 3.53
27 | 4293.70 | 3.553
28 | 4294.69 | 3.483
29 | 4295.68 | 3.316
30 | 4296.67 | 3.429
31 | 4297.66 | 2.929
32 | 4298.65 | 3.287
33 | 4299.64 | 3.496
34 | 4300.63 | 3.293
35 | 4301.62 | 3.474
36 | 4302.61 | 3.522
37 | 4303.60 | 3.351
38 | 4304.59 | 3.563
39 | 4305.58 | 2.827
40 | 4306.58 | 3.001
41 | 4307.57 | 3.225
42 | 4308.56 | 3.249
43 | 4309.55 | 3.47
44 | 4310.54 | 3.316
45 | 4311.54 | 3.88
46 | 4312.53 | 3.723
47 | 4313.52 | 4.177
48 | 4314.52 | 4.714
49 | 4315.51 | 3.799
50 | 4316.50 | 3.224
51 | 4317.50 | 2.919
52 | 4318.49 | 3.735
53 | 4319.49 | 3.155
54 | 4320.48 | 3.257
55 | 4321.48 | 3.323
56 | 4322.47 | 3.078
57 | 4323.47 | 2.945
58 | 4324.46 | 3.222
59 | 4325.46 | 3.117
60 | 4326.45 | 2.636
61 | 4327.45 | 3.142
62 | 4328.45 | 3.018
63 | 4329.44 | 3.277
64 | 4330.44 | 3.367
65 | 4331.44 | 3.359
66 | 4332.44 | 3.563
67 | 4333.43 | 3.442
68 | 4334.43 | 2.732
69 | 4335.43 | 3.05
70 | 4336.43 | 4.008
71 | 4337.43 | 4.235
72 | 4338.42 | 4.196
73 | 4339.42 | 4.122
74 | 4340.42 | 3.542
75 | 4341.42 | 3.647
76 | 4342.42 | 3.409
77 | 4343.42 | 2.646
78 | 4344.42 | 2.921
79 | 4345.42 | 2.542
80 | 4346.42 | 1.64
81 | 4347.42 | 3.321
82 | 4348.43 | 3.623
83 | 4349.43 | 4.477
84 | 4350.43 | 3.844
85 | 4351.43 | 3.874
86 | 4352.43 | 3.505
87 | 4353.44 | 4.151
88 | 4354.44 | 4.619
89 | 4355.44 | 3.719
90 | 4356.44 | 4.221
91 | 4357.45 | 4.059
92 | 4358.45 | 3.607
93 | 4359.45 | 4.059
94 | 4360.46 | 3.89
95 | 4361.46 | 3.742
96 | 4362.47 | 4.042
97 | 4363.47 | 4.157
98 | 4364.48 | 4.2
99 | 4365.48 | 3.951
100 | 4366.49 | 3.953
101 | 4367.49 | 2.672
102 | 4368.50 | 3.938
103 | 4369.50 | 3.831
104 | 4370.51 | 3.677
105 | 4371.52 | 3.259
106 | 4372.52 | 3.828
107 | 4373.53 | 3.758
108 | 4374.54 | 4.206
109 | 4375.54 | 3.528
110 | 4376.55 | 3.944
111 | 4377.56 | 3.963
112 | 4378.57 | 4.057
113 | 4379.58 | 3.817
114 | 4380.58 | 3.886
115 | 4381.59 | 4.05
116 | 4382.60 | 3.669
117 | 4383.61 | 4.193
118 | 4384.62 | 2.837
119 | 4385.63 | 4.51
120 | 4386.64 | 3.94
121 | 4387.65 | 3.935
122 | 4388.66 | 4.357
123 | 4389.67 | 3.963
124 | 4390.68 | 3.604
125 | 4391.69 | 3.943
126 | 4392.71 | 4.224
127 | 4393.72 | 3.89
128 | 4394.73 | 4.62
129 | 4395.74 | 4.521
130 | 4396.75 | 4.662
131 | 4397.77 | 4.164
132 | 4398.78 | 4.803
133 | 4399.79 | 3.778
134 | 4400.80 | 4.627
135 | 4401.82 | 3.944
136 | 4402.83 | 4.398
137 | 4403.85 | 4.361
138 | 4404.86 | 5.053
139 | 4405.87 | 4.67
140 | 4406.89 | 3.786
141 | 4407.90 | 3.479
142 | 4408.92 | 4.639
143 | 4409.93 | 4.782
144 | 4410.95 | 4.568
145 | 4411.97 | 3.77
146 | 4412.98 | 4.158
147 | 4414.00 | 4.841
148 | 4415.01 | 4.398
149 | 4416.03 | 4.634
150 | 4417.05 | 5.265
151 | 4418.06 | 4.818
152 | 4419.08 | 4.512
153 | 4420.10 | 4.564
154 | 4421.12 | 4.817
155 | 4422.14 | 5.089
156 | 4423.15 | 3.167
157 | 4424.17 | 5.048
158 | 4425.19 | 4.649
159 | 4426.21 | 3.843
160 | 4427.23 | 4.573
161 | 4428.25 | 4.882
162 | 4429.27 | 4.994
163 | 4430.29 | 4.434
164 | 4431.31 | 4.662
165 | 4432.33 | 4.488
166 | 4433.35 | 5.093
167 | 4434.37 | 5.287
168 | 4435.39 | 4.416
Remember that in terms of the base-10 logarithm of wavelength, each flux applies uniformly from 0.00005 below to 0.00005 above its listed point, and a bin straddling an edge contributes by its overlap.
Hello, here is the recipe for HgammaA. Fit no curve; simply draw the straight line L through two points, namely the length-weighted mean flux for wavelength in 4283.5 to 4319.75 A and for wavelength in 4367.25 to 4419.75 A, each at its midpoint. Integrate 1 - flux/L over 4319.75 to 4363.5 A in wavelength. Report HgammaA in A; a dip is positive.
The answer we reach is 2.4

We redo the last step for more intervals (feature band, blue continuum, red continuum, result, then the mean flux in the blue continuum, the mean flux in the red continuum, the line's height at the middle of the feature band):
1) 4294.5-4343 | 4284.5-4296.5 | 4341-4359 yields -0.88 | 3.17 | 3.55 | 3.35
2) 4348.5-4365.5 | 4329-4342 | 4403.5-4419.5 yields -0.72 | 3.58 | 4.49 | 3.84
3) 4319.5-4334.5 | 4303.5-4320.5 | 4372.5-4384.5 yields 1.67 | 3.49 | 3.88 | 3.57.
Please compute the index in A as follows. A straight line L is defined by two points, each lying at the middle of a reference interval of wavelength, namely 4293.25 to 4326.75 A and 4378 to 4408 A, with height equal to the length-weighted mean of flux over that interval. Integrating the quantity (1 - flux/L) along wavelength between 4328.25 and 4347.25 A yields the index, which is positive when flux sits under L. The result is 1.68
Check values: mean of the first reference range 3.38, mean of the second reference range 4.13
